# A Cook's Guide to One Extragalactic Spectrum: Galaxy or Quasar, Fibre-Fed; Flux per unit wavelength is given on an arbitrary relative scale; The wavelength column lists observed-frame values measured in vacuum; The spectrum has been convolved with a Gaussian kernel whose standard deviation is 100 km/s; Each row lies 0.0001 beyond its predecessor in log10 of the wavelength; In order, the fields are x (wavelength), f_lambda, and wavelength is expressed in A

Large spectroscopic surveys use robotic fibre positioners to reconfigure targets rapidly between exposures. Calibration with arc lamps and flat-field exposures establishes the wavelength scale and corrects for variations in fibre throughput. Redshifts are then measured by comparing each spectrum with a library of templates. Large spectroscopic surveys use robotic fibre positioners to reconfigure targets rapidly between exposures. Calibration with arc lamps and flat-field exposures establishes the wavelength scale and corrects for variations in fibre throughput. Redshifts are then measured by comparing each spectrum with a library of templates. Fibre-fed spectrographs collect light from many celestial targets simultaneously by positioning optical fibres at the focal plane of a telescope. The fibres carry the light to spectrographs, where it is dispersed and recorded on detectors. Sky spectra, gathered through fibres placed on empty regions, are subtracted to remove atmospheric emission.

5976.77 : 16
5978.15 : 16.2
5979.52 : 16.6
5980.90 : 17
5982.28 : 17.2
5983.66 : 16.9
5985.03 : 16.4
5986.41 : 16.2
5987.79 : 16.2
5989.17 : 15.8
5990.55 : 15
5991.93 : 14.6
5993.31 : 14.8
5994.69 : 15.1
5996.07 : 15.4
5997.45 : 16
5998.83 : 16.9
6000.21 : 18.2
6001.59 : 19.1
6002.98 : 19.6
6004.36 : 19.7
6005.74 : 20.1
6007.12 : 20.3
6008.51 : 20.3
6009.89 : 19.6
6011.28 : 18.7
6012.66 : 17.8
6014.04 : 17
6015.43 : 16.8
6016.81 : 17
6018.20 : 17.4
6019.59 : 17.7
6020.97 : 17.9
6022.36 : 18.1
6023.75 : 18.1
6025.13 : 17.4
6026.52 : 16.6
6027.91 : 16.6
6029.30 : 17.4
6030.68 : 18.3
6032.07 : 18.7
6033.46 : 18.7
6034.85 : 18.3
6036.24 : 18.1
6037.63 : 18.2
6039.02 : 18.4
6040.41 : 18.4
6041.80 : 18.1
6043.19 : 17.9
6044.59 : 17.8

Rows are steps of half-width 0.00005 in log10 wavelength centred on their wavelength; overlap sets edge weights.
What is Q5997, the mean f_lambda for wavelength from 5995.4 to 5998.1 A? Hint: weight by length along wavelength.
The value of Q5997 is 15.7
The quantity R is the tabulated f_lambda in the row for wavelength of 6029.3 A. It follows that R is 17.4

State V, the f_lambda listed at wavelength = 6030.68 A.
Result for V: 18.3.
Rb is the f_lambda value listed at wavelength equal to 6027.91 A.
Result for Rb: 16.6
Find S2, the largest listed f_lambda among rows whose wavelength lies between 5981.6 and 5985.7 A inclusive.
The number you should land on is 17.2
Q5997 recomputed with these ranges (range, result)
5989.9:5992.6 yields 14.8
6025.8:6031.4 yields 17.2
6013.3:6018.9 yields 17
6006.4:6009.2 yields 20.3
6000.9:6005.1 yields 19.5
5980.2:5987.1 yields 16.7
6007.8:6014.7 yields 18.7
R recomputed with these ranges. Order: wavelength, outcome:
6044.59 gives 17.8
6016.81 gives 17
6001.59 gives 19.1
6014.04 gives 17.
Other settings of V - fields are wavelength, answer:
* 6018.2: 17.4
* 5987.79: 16.2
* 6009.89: 19.6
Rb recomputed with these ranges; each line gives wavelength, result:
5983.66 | 16.9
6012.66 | 17.8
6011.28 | 18.7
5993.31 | 14.8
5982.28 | 17.2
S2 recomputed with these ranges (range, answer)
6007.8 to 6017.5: 20.3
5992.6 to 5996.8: 15.4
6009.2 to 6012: 19.6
